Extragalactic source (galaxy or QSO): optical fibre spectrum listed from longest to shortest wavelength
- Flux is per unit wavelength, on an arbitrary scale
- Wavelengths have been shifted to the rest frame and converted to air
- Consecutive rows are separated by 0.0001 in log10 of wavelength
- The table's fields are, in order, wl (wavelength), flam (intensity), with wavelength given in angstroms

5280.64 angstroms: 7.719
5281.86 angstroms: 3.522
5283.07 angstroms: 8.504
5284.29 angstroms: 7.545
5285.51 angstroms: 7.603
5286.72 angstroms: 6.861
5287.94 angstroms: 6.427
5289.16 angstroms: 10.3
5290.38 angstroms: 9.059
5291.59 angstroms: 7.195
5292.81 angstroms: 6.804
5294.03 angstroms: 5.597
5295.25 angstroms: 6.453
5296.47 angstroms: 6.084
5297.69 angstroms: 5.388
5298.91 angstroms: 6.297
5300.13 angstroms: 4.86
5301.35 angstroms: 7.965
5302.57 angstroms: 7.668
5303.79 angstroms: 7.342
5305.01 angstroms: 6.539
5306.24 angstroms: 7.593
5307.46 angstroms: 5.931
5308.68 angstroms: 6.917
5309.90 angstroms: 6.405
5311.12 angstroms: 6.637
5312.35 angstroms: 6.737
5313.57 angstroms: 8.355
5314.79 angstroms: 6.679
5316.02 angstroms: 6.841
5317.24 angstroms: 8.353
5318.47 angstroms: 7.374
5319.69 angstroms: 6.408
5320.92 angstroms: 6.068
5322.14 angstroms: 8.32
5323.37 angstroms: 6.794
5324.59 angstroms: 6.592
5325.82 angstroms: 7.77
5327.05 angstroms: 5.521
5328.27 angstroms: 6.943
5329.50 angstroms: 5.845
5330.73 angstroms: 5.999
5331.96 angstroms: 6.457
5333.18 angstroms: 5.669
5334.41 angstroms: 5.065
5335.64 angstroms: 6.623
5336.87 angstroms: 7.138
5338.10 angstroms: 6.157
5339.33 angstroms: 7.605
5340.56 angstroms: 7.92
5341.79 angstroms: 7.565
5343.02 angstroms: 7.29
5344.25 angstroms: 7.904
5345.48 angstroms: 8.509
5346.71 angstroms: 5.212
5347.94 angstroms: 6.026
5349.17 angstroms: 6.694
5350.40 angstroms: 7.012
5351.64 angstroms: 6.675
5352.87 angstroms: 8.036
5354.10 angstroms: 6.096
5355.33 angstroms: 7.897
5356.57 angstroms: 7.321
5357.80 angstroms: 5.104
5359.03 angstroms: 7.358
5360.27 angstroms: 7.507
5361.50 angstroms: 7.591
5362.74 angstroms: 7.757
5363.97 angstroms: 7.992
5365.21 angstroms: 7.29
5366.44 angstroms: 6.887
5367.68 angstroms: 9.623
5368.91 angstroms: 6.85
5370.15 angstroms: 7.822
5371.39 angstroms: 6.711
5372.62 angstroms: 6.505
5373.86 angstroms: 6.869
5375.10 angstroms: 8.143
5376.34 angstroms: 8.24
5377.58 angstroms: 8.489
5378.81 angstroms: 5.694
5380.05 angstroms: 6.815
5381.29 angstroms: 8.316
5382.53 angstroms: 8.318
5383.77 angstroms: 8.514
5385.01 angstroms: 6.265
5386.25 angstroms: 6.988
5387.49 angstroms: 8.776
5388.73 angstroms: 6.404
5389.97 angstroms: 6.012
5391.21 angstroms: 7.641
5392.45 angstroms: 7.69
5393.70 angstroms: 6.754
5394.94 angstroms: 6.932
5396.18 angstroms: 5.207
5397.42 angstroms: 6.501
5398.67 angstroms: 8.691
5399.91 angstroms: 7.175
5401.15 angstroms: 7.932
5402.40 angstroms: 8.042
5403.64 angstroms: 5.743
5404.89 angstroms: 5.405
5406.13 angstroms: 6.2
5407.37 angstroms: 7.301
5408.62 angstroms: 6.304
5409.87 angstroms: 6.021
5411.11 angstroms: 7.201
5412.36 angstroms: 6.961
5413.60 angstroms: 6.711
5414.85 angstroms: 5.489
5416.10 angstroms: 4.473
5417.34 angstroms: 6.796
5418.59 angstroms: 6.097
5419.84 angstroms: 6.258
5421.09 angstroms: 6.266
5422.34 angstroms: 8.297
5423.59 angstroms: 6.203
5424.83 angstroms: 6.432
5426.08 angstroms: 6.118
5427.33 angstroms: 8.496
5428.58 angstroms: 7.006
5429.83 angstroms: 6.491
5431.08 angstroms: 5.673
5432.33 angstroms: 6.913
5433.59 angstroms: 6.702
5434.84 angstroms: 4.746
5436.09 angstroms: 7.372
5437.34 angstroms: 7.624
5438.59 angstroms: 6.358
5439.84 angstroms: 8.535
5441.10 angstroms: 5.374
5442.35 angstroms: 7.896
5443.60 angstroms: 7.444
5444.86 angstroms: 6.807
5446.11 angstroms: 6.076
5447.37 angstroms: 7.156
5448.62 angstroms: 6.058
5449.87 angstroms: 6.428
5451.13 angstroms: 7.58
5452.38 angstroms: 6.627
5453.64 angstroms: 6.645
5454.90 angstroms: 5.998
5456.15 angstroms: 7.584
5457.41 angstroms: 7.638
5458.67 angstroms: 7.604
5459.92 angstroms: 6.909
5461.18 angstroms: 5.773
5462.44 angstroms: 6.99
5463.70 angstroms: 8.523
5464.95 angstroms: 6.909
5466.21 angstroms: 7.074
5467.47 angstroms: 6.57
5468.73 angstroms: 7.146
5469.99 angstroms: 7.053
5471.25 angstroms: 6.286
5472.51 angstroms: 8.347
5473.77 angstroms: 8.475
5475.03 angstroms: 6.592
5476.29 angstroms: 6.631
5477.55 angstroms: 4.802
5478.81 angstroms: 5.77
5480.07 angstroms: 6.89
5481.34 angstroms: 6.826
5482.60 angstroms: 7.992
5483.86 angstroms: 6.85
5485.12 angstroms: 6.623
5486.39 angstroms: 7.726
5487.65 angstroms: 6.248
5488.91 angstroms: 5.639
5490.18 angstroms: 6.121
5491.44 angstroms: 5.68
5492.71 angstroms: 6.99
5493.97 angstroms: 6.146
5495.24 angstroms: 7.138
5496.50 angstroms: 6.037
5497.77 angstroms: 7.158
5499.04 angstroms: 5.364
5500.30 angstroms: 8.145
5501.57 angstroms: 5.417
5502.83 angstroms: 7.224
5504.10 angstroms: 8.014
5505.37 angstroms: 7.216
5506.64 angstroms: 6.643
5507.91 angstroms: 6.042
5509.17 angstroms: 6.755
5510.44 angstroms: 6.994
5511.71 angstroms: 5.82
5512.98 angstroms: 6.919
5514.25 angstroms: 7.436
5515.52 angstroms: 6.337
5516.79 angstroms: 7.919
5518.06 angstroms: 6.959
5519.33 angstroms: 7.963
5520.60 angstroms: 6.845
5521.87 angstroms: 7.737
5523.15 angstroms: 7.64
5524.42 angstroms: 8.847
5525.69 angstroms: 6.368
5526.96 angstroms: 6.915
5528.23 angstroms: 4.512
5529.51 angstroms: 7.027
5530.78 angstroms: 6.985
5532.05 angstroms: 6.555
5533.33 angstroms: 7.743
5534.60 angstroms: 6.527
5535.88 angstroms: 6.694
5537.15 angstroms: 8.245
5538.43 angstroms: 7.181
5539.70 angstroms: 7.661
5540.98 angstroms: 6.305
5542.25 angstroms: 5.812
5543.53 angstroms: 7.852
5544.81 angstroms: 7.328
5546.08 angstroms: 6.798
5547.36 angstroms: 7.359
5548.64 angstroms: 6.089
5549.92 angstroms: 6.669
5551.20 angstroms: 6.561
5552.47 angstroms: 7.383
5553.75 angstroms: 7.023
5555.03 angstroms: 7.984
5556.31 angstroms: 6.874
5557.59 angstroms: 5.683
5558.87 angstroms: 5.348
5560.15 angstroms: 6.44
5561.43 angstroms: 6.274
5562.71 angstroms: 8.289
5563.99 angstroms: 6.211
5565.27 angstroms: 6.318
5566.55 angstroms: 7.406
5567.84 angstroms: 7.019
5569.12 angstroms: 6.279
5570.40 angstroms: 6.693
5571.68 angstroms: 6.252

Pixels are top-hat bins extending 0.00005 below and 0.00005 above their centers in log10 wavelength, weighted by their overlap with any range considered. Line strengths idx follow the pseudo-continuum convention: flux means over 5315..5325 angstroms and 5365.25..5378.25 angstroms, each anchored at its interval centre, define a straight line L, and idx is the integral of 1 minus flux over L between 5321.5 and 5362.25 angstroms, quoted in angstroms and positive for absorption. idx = 2.5 angstroms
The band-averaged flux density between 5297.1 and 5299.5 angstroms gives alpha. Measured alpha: 5.84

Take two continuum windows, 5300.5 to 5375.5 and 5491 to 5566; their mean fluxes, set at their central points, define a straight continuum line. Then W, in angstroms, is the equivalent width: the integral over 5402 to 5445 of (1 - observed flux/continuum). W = 2.1 angstroms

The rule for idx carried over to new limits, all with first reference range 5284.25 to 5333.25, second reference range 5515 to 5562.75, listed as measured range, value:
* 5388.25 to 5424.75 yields 1.44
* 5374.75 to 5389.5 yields -1.38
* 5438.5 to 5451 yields 0.11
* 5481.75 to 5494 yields 0.55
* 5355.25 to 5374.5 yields -1.11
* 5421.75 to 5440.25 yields 0.21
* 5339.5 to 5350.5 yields -0.40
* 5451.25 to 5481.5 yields 0.07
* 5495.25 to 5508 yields 0.30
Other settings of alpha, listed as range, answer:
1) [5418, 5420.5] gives 6.17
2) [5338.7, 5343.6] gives 7.59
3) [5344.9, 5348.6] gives 6.57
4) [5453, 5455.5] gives 6.3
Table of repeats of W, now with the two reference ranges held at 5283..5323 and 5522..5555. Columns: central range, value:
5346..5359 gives 0.7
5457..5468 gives -0.1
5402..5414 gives 0.8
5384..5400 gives 0.0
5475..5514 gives 2.2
